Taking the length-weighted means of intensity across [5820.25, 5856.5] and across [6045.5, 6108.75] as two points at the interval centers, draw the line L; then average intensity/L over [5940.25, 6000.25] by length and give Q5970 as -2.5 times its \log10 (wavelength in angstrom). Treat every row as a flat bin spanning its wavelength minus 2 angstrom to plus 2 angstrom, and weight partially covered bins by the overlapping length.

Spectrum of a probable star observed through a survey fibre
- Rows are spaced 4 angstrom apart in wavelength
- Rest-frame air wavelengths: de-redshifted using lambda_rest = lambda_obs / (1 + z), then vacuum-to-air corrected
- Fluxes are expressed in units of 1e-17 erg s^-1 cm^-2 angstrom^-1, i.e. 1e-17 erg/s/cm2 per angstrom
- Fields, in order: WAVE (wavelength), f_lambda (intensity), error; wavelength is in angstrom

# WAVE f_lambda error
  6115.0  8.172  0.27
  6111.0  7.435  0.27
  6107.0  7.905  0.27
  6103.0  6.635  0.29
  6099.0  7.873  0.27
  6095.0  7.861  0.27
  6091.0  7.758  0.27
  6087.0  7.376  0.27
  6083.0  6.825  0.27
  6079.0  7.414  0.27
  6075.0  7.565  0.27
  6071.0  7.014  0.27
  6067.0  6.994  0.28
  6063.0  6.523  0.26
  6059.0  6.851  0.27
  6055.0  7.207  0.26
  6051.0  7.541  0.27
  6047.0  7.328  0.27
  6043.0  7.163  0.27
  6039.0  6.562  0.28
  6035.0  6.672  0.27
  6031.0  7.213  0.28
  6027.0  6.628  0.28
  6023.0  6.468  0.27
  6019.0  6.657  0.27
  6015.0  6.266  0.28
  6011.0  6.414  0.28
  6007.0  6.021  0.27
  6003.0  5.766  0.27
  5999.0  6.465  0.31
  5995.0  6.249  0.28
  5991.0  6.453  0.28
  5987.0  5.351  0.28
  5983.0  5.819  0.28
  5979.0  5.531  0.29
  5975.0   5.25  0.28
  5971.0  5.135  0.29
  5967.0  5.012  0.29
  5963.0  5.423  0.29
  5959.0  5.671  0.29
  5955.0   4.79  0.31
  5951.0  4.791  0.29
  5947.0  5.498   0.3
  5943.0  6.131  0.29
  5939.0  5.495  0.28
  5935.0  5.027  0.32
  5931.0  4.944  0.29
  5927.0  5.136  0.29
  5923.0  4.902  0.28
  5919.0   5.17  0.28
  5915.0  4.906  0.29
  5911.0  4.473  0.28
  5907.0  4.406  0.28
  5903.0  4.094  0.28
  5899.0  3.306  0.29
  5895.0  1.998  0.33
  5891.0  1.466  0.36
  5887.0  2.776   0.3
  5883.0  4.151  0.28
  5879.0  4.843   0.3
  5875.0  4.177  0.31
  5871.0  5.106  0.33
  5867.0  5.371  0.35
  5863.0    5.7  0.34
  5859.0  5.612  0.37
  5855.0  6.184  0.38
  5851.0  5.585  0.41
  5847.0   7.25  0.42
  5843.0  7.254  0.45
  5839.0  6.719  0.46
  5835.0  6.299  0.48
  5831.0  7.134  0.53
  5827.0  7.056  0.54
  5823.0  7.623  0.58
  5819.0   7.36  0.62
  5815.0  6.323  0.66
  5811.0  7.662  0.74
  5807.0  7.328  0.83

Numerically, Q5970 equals 0.26 mag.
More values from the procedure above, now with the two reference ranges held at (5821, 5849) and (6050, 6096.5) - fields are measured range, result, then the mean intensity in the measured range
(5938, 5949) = 0.24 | 5.73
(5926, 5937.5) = 0.37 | 5.05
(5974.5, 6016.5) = 0.20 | 5.98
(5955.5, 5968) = 0.32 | 5.33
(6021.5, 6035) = 0.07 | 6.77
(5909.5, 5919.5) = 0.42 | 4.82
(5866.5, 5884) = 0.44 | 4.71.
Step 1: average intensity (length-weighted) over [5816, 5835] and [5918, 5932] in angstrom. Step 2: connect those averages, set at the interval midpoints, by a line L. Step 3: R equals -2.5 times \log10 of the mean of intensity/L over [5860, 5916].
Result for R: 0.39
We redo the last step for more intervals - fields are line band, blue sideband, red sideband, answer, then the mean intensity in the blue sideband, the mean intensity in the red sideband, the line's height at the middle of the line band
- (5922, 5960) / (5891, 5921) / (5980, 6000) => -0.10 mag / 3.88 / 6.02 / 4.77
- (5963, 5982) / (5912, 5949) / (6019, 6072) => 0.11 mag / 5.22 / 6.92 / 5.85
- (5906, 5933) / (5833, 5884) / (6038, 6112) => 0.26 mag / 5.74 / 7.26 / 6.17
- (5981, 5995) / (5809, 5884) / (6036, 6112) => 0.16 mag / 6.21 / 7.24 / 6.85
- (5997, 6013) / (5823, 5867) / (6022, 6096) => 0.13 mag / 6.48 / 7.1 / 6.95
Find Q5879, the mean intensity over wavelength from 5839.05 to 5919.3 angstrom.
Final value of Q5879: 4.73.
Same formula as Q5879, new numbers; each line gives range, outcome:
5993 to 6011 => 6.16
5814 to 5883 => 6.15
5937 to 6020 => 5.71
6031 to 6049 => 6.96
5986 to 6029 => 6.27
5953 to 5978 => 5.23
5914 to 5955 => 5.19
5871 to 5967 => 4.53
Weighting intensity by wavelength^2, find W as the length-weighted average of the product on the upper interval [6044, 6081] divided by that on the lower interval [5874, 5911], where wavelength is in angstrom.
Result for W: 2.16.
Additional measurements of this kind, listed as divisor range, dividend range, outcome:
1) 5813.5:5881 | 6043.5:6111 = 1.27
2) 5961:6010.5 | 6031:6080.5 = 1.26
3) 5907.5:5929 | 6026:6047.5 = 1.47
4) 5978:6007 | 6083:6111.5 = 1.30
